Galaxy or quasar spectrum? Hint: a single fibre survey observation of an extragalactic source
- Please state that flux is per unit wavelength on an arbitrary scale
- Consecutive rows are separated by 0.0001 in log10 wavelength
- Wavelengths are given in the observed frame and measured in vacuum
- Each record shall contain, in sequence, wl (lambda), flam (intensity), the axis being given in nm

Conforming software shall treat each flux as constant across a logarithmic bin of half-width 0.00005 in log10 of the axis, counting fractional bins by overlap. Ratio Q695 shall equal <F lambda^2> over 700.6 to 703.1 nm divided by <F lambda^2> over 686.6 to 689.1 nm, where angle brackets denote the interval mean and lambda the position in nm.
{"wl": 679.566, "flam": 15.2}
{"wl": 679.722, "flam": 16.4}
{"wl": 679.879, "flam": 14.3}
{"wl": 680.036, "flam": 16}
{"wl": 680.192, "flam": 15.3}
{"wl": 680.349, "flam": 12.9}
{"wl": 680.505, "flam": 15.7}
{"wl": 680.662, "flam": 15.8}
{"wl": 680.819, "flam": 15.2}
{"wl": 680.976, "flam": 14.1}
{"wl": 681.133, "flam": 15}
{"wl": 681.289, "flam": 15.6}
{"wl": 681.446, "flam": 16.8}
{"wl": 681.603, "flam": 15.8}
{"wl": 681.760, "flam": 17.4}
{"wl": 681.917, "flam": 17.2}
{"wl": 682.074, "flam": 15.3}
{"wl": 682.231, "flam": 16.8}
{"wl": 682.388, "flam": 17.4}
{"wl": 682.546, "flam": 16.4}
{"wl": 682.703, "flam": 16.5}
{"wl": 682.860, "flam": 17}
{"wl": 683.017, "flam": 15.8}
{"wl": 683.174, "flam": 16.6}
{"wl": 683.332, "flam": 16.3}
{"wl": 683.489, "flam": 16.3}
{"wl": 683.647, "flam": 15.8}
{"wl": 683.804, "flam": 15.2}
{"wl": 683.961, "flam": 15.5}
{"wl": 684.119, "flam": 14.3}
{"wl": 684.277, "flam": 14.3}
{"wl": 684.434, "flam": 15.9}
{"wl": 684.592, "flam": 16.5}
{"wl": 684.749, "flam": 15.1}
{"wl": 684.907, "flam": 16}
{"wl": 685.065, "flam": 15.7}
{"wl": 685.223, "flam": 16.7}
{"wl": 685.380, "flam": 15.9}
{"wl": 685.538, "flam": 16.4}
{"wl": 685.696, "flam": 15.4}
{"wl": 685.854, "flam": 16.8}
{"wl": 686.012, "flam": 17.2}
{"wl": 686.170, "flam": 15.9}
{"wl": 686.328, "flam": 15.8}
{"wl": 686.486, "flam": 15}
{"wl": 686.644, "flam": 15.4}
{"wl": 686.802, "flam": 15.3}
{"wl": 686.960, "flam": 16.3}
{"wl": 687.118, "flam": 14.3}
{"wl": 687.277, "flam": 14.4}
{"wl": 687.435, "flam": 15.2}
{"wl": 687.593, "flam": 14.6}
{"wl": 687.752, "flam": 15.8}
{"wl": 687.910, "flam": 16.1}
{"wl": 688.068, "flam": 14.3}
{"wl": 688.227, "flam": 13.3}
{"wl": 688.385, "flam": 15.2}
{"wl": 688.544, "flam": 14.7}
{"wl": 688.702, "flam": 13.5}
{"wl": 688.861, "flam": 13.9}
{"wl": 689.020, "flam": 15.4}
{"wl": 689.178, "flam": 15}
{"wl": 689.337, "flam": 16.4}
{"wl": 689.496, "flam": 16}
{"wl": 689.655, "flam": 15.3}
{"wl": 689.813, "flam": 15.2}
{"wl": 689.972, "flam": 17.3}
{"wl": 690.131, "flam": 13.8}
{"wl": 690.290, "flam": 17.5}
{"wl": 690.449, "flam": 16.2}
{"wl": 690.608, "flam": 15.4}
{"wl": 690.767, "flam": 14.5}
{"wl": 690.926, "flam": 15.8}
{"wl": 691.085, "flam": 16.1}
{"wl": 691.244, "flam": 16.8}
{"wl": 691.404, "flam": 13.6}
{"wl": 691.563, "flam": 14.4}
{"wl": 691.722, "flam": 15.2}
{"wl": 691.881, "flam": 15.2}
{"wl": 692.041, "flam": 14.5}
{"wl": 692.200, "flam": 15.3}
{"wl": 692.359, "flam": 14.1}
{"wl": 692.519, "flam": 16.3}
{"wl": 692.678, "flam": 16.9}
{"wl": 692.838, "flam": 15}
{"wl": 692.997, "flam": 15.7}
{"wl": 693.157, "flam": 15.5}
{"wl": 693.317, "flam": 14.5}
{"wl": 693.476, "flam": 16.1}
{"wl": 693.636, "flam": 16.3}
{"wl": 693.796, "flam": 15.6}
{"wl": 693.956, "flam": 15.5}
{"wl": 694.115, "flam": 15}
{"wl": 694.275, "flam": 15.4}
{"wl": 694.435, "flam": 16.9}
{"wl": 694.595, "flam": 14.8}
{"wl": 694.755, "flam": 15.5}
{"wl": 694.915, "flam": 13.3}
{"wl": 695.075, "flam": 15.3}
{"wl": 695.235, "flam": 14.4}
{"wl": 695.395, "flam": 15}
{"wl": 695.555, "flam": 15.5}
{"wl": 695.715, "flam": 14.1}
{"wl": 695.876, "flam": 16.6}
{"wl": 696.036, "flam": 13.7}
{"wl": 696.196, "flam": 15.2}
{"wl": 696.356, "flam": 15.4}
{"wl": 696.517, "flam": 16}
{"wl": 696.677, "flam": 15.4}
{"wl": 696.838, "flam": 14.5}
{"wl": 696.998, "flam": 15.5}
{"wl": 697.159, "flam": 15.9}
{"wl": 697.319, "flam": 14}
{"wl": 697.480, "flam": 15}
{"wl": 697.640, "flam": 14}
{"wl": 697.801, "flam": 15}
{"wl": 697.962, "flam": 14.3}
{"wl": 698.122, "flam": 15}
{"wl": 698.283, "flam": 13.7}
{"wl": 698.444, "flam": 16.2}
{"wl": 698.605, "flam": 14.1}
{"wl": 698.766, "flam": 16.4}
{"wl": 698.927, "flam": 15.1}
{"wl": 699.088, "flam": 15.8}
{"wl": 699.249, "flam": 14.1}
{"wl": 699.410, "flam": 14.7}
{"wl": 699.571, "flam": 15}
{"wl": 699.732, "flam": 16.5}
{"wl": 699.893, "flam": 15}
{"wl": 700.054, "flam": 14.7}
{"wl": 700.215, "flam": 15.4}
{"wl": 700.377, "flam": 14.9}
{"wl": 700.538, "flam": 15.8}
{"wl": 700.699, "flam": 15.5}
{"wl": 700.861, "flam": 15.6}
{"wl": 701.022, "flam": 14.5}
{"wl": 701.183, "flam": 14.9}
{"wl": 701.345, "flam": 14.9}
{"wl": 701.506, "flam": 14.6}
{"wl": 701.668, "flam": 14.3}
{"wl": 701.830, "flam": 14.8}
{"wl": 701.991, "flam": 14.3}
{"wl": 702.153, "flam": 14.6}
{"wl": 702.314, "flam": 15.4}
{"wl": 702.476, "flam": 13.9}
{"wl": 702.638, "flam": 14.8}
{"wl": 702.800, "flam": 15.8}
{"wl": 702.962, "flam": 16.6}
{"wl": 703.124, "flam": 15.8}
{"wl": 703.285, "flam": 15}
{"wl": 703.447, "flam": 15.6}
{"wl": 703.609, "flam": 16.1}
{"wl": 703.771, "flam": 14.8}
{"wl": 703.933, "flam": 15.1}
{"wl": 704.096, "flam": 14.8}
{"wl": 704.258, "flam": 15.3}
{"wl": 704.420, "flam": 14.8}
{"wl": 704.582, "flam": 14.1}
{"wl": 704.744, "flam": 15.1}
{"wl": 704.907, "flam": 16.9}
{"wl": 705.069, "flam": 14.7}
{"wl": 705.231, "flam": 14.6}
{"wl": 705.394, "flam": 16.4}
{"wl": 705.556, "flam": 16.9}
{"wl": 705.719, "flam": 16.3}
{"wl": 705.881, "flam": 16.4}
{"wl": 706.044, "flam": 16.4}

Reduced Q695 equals 1.05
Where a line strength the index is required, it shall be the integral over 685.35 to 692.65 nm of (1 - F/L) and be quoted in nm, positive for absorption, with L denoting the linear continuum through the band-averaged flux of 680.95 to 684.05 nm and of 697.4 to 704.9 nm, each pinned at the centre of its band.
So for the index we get 0.20 nm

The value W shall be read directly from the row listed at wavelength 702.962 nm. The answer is 16.6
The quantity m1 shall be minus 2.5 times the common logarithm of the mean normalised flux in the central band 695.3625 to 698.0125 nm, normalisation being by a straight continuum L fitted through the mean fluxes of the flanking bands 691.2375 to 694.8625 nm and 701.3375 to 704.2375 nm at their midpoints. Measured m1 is 0.02 mag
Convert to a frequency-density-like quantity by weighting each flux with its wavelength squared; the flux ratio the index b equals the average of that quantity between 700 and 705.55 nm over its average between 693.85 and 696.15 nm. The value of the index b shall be 1.03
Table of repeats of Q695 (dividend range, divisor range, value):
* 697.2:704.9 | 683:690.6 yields 1.01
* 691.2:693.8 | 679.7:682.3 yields 1.02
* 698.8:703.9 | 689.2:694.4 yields 1.00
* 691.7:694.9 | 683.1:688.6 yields 1.02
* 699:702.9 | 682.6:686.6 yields 0.99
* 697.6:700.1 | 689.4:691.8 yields 0.99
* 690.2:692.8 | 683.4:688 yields 1.01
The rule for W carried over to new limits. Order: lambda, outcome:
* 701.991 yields 14.3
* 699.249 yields 14.1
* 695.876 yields 16.6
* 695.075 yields 15.3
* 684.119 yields 14.3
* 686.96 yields 16.3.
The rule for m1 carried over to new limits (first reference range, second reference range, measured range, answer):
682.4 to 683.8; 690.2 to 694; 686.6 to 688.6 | 0.06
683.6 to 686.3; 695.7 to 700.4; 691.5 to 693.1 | 0.01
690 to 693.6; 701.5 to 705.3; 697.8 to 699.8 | 0.01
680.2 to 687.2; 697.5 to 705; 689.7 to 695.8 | 0.01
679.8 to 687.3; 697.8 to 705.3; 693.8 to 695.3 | 0.01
